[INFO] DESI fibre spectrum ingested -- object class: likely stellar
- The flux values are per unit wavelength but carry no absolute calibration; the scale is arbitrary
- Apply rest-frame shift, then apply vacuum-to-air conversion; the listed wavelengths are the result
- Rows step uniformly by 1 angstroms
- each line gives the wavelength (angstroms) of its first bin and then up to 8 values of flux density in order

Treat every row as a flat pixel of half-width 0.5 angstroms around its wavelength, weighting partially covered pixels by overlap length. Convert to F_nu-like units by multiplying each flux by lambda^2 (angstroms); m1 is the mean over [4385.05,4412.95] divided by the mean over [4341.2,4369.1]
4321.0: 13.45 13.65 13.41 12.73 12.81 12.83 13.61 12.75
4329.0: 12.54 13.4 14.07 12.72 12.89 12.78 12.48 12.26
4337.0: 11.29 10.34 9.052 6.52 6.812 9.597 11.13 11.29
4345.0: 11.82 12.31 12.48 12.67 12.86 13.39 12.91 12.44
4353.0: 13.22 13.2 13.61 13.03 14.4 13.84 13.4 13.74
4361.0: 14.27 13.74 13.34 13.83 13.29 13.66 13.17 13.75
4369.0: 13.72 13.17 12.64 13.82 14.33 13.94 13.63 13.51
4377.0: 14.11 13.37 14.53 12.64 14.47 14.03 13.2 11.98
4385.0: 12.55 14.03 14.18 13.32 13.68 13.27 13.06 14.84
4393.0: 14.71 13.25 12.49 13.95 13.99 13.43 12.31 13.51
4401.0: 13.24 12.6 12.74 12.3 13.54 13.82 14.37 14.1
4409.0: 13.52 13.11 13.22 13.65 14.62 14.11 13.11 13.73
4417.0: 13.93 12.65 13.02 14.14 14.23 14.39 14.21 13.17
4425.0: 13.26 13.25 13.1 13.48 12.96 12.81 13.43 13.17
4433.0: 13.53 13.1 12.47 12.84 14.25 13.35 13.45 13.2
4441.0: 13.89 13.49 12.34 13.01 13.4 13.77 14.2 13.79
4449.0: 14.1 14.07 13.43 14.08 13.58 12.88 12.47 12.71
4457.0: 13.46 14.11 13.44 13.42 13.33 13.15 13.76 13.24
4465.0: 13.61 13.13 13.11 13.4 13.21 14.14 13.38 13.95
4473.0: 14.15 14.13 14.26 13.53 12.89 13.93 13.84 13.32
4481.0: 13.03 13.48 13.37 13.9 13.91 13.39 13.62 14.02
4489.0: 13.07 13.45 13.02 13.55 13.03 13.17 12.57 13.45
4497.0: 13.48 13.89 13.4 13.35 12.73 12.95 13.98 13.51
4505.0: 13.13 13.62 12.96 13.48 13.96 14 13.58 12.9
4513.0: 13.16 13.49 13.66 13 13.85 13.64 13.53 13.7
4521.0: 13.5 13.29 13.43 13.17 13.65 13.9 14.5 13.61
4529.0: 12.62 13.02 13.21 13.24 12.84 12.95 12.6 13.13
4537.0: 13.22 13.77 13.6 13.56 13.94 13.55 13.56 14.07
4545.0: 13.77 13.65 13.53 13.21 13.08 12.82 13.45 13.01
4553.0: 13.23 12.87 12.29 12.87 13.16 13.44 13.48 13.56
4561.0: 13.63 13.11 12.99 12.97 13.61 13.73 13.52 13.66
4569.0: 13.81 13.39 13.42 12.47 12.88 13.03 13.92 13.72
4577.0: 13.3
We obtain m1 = 1.06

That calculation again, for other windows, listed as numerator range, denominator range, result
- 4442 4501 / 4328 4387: 1.11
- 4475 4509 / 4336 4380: 1.12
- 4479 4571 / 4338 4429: 1.08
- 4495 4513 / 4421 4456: 1.03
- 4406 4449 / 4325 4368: 1.12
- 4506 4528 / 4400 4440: 1.05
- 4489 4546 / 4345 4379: 1.07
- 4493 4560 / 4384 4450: 1.04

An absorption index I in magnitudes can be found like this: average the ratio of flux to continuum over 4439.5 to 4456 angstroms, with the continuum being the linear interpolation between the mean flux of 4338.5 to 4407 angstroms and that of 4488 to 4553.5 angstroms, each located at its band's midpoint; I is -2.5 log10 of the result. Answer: -0.020 mag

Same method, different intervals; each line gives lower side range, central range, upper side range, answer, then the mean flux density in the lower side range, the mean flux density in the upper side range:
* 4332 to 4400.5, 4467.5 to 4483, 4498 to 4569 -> -0.03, 12.9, 13.4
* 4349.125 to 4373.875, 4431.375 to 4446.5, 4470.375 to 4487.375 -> 0.03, 13.5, 13.7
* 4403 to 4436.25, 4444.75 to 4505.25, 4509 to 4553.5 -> 0.00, 13.5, 13.4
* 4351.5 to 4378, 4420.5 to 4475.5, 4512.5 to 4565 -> 0.00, 13.6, 13.4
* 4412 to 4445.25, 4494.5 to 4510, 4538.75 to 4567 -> 0.00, 13.4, 13.3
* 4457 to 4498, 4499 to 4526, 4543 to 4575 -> 0.00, 13.5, 13.3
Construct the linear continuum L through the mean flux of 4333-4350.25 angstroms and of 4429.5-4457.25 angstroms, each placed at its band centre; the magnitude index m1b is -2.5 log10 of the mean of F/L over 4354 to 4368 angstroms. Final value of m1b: -0.18 mag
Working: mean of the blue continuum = 11.1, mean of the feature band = 13.6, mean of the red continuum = 13.4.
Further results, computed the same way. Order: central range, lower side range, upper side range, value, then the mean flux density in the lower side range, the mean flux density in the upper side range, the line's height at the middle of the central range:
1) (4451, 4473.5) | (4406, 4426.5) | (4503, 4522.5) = 0.01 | 13.7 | 13.5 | 13.6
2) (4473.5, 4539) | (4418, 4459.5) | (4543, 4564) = -0.01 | 13.4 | 13.3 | 13.3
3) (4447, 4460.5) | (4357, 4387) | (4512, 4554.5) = 0.00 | 13.6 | 13.4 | 13.5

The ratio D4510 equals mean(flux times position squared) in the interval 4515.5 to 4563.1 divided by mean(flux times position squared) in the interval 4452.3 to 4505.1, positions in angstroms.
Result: 1.02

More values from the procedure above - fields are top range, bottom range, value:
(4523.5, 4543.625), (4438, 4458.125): 1.03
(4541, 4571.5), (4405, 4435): 1.05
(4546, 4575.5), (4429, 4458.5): 1.04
